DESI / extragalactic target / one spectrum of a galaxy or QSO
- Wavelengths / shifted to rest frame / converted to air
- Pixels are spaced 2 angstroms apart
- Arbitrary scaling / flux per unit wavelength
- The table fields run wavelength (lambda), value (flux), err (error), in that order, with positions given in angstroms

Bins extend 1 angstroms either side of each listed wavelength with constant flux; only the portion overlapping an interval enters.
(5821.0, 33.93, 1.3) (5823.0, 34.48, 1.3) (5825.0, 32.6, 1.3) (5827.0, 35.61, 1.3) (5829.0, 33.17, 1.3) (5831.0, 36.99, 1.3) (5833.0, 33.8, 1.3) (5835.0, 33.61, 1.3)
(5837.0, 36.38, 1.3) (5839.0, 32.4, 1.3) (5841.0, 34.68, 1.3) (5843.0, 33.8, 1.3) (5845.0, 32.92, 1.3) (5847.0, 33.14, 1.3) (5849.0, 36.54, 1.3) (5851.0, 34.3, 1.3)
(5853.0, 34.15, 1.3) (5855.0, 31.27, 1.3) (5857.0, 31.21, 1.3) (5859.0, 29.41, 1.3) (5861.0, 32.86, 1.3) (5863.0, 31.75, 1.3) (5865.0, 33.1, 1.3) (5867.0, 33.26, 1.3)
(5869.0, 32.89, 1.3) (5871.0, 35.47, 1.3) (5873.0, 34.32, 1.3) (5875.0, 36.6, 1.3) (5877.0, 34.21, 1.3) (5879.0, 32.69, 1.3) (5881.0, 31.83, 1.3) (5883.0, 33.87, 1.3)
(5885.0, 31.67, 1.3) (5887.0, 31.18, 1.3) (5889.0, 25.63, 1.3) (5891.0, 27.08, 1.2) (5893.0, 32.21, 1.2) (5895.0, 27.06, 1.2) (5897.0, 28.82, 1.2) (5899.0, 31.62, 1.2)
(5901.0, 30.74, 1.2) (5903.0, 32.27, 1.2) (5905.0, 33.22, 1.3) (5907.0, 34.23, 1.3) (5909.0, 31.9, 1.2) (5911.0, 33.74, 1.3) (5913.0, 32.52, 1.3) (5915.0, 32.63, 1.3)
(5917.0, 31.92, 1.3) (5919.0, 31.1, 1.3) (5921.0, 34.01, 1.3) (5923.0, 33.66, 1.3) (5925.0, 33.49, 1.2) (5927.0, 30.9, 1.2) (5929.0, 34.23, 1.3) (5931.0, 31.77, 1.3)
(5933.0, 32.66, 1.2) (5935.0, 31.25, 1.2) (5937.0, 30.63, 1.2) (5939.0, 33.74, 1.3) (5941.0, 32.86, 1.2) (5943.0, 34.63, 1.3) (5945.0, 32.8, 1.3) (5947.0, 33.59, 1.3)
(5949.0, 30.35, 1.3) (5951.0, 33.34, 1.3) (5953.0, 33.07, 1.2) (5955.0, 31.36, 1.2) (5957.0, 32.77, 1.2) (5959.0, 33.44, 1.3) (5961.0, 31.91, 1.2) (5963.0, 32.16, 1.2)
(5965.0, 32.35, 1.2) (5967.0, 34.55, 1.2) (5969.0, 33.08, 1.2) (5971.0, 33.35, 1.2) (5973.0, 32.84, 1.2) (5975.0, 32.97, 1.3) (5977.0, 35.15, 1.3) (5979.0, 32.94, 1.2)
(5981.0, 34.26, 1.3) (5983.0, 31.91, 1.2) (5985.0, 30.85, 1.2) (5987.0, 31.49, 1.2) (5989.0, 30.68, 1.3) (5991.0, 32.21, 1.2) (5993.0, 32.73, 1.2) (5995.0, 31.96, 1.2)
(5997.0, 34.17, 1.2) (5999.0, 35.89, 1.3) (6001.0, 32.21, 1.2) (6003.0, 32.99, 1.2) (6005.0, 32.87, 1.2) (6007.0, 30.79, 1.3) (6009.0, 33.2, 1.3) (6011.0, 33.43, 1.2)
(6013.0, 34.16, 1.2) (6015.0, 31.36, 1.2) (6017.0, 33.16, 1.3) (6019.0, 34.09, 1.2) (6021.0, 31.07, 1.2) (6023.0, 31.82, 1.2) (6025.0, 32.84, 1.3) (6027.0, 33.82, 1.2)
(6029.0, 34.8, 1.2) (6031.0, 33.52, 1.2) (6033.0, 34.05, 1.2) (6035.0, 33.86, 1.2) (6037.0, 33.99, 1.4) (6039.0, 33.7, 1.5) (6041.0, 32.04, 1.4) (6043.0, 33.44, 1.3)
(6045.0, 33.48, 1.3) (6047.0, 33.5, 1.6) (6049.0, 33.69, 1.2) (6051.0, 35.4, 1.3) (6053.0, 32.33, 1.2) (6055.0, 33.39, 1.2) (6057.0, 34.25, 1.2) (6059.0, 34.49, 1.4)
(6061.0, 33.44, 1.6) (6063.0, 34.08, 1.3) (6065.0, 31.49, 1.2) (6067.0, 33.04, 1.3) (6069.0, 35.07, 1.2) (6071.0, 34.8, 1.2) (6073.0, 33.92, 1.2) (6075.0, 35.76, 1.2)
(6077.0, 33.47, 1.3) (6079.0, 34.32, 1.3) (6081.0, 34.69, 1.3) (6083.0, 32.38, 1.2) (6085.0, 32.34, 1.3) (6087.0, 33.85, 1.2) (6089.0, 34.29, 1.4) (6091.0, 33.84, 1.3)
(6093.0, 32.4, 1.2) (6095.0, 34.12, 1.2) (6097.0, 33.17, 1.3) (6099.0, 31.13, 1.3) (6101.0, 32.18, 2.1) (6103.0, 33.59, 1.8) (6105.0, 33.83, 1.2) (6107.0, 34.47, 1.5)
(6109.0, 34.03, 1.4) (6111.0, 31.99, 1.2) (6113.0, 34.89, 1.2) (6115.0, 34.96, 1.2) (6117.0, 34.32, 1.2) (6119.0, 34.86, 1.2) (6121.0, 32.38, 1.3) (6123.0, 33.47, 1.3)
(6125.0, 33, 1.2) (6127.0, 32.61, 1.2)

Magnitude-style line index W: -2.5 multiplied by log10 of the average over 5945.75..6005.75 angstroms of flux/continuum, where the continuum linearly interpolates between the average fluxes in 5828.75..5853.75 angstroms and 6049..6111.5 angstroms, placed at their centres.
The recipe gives 0.04 mag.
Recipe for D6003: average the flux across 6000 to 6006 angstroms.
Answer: 32.7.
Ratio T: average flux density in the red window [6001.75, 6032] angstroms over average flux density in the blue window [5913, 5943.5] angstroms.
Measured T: 1.0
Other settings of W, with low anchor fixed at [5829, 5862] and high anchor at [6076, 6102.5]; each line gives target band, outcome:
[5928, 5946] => 0.024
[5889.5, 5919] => 0.073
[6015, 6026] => 0.028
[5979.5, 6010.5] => 0.027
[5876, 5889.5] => 0.057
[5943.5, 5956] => 0.031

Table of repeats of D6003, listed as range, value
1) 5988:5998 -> 32.4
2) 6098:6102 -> 31.7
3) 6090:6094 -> 33.1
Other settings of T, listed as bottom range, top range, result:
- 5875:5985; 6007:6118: 1.04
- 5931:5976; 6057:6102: 1.03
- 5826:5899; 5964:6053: 1.01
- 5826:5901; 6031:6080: 1.03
